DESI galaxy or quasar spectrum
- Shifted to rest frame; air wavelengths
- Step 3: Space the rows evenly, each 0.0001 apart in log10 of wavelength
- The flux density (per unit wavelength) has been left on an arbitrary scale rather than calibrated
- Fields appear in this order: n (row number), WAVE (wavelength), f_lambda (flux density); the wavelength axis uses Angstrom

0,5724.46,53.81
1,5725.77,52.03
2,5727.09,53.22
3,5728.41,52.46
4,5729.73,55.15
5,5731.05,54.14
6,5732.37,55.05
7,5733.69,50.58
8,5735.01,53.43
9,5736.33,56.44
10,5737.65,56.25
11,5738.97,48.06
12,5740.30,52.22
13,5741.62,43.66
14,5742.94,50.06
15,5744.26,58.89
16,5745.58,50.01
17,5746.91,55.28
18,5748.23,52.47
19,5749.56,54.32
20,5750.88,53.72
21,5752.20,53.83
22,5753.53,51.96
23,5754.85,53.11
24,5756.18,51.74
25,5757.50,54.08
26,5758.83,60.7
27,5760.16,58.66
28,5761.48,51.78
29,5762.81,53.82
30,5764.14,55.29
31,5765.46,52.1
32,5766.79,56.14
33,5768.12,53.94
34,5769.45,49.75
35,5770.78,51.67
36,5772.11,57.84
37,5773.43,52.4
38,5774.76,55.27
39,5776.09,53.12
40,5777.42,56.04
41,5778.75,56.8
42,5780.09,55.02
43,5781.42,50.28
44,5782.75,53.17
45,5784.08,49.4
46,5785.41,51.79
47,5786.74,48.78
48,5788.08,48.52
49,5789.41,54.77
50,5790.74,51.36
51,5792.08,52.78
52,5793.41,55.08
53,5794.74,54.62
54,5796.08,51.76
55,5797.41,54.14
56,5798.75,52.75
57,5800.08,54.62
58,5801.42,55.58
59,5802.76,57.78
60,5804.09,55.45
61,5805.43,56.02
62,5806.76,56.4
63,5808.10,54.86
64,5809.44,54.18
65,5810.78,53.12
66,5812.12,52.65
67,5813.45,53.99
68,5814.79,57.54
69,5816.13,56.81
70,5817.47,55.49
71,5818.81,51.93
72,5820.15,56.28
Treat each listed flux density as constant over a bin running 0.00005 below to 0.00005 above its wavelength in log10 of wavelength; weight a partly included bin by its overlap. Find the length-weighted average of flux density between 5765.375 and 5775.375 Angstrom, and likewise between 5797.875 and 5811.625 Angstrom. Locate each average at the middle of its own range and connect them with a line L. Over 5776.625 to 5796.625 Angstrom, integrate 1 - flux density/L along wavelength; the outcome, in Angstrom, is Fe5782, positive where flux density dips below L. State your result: 0.6 Angstrom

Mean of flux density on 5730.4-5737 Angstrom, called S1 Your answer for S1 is 53.9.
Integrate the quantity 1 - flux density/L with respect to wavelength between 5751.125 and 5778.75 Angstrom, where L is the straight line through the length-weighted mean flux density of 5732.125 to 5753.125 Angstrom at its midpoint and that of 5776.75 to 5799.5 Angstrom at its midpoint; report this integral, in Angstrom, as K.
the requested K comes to -0.8 Angstrom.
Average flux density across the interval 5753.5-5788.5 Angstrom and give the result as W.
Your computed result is 53.5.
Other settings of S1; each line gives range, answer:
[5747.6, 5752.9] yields 53.5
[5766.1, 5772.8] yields 53.9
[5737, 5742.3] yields 50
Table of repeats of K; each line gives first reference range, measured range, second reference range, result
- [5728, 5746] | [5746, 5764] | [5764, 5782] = -0.3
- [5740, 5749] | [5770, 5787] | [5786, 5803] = -0.2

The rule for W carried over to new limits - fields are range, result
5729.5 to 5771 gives 53.4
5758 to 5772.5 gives 54.6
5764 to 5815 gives 53.7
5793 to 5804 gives 54.6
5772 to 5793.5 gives 52.9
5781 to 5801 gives 52.3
